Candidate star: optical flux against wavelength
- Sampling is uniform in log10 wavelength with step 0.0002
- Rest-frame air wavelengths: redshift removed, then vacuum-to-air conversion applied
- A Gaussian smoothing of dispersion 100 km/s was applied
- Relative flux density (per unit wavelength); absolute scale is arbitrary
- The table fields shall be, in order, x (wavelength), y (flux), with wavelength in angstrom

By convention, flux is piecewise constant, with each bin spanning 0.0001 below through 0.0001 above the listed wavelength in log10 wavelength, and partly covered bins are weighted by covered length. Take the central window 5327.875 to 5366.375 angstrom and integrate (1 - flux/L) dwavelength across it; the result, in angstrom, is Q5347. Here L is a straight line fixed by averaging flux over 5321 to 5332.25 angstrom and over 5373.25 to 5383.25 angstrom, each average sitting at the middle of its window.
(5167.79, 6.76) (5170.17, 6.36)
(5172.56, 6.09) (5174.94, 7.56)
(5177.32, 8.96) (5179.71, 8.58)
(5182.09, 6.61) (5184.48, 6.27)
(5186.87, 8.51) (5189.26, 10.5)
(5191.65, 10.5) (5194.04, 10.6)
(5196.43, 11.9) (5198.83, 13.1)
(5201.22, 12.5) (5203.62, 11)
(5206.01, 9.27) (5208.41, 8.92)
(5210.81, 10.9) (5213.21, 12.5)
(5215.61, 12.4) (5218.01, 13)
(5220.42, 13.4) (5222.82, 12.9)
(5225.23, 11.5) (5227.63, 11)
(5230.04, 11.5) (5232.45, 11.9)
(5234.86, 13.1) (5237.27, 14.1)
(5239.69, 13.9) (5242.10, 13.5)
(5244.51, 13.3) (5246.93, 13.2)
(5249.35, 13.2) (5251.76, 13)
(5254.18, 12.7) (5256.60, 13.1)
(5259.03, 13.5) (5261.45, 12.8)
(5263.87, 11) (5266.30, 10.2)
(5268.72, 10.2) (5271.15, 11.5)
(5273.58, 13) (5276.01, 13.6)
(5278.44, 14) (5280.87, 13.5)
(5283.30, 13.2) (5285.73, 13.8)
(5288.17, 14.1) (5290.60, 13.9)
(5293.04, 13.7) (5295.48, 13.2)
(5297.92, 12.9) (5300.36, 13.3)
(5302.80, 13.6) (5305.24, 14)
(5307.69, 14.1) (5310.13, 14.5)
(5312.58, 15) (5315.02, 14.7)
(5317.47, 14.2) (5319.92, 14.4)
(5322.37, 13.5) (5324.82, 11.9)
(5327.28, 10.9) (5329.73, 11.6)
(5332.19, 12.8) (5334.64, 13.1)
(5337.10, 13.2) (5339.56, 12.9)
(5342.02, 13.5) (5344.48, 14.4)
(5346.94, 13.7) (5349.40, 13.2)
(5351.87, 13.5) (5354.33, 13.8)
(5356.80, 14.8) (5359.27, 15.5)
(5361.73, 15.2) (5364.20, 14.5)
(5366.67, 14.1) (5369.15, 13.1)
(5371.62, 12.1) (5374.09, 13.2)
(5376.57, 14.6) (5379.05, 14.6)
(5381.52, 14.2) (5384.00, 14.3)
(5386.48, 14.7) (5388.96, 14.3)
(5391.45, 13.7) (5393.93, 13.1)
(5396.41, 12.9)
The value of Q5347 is -2.2 angstrom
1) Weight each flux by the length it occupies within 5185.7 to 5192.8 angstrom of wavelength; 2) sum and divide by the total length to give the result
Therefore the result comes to 9.84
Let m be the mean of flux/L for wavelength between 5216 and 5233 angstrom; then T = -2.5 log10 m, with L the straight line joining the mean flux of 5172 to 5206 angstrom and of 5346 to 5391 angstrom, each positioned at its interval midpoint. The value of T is -0.17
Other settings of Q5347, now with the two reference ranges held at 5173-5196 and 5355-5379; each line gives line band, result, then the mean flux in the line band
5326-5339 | 0.8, 12.3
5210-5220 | -2.8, 12.3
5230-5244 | -3.9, 13.1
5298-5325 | -3.2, 14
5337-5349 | -0.1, 13.6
